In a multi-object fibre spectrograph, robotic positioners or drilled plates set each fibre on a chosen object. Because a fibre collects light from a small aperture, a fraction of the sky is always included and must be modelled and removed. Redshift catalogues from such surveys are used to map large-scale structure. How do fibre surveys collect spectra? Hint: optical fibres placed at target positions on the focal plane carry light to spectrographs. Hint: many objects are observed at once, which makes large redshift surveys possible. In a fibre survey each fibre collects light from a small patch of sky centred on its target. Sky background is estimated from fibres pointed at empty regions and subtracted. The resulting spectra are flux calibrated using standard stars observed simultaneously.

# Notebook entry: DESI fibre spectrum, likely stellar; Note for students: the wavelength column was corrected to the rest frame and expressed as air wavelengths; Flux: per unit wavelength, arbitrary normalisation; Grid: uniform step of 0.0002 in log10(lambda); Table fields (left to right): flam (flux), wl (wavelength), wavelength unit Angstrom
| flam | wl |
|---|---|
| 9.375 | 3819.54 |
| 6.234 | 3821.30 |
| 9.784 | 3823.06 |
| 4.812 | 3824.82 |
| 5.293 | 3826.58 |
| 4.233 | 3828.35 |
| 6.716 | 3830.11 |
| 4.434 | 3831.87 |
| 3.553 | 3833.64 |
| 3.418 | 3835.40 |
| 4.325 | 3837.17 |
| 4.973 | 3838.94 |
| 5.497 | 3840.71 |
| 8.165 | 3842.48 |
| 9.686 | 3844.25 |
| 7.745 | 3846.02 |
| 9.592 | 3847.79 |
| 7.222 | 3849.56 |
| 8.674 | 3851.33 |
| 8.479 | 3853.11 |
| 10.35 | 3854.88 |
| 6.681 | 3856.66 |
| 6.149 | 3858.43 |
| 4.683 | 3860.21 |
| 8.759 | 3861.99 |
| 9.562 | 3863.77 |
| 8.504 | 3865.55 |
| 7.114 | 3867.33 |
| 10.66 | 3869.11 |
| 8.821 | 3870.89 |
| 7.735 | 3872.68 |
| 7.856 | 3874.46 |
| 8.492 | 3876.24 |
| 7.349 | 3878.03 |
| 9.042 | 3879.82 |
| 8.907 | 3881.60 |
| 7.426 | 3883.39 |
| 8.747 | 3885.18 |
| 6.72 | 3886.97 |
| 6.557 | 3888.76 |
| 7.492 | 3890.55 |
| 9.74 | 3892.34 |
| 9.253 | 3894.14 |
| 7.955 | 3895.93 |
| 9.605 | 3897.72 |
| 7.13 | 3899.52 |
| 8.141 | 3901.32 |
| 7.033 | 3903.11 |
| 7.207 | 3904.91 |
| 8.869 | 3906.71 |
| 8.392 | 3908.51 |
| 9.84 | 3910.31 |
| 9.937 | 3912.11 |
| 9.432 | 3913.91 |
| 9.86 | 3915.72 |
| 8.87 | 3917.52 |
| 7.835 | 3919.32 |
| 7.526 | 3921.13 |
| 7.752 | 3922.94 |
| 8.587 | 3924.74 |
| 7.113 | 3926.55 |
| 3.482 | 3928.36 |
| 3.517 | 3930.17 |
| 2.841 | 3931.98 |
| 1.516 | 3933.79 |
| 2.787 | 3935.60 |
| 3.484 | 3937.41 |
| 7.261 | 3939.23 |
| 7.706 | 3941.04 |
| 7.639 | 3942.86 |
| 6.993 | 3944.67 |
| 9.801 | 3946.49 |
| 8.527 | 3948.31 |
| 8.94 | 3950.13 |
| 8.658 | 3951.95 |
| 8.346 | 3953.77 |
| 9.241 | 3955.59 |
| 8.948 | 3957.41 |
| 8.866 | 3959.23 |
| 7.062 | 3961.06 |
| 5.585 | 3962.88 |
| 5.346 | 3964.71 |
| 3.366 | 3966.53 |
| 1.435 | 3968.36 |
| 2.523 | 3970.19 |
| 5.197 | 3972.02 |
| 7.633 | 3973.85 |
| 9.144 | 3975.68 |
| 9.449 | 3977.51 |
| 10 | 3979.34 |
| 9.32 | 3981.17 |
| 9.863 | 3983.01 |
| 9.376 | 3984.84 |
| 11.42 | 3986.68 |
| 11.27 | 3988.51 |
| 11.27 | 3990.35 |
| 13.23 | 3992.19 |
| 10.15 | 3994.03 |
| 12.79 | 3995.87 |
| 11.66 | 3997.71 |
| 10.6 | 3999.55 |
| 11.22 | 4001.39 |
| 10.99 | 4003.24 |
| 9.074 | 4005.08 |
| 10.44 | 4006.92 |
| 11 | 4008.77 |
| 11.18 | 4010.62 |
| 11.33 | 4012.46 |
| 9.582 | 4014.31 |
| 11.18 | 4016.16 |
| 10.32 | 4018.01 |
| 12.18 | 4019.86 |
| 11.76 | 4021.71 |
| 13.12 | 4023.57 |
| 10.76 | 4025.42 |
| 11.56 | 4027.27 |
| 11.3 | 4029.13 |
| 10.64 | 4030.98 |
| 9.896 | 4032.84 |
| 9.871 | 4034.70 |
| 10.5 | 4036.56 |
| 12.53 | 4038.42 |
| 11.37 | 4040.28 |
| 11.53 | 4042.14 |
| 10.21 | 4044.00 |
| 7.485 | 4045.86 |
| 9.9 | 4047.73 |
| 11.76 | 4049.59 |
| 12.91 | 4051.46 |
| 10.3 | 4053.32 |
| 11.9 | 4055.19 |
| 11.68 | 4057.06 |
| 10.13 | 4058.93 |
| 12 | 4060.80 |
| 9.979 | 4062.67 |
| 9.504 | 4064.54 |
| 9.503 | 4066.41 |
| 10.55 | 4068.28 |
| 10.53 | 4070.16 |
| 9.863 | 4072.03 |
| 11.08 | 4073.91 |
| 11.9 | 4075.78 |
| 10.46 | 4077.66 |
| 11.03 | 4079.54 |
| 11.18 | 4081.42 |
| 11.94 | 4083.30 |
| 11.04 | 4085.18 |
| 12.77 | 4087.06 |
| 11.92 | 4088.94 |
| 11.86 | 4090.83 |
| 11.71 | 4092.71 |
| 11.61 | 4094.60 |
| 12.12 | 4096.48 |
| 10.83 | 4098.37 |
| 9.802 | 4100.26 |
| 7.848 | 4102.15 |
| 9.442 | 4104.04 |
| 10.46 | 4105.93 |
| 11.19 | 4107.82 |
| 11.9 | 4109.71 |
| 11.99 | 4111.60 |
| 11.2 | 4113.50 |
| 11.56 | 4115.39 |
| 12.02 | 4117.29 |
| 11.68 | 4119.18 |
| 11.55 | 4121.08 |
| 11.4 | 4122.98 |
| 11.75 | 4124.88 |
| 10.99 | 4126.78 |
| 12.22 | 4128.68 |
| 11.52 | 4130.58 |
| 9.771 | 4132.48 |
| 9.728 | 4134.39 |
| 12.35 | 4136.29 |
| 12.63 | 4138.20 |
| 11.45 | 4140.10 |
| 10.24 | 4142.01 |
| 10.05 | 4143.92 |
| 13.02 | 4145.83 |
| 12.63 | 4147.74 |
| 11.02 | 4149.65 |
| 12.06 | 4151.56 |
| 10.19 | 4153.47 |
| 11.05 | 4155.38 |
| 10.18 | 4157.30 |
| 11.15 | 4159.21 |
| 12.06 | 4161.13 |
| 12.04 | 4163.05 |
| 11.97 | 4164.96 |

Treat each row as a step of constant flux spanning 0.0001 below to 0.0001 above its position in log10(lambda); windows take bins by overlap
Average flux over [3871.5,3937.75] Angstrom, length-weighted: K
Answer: 7.44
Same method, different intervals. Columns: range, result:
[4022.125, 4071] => 10.8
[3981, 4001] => 11.1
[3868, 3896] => 8.3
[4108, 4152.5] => 11.5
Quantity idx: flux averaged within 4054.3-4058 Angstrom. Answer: 11.8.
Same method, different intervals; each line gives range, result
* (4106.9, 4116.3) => 11.6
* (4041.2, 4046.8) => 9.74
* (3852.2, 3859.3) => 7.92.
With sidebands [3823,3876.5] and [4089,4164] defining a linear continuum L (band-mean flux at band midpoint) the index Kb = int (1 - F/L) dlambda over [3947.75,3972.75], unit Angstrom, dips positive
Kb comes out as 6.2 Angstrom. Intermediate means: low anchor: 7.11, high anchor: 11.2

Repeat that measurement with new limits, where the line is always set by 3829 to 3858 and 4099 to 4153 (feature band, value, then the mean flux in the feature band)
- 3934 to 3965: 4.38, 7.27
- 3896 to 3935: 2.78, 7.33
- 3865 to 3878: -2.03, 8.38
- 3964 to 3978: 5.43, 5.4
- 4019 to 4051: -3.99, 11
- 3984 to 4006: -4.65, 11.1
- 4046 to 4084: -2.17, 10.8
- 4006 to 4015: -1.28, 10.7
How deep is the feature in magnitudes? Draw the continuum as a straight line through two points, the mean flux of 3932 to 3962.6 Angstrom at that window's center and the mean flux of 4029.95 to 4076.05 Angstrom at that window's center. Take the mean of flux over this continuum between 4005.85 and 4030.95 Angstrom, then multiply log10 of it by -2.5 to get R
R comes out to -0.176 mag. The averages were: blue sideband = 7.08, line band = 11.2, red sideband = 10.7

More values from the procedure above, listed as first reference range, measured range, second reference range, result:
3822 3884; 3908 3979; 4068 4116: 0.242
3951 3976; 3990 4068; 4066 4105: -0.242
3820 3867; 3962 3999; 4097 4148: 0.060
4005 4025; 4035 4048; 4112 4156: 0.066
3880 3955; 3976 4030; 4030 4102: -0.155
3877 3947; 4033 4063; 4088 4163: -0.107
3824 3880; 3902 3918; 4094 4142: -0.105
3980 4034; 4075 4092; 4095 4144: -0.049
